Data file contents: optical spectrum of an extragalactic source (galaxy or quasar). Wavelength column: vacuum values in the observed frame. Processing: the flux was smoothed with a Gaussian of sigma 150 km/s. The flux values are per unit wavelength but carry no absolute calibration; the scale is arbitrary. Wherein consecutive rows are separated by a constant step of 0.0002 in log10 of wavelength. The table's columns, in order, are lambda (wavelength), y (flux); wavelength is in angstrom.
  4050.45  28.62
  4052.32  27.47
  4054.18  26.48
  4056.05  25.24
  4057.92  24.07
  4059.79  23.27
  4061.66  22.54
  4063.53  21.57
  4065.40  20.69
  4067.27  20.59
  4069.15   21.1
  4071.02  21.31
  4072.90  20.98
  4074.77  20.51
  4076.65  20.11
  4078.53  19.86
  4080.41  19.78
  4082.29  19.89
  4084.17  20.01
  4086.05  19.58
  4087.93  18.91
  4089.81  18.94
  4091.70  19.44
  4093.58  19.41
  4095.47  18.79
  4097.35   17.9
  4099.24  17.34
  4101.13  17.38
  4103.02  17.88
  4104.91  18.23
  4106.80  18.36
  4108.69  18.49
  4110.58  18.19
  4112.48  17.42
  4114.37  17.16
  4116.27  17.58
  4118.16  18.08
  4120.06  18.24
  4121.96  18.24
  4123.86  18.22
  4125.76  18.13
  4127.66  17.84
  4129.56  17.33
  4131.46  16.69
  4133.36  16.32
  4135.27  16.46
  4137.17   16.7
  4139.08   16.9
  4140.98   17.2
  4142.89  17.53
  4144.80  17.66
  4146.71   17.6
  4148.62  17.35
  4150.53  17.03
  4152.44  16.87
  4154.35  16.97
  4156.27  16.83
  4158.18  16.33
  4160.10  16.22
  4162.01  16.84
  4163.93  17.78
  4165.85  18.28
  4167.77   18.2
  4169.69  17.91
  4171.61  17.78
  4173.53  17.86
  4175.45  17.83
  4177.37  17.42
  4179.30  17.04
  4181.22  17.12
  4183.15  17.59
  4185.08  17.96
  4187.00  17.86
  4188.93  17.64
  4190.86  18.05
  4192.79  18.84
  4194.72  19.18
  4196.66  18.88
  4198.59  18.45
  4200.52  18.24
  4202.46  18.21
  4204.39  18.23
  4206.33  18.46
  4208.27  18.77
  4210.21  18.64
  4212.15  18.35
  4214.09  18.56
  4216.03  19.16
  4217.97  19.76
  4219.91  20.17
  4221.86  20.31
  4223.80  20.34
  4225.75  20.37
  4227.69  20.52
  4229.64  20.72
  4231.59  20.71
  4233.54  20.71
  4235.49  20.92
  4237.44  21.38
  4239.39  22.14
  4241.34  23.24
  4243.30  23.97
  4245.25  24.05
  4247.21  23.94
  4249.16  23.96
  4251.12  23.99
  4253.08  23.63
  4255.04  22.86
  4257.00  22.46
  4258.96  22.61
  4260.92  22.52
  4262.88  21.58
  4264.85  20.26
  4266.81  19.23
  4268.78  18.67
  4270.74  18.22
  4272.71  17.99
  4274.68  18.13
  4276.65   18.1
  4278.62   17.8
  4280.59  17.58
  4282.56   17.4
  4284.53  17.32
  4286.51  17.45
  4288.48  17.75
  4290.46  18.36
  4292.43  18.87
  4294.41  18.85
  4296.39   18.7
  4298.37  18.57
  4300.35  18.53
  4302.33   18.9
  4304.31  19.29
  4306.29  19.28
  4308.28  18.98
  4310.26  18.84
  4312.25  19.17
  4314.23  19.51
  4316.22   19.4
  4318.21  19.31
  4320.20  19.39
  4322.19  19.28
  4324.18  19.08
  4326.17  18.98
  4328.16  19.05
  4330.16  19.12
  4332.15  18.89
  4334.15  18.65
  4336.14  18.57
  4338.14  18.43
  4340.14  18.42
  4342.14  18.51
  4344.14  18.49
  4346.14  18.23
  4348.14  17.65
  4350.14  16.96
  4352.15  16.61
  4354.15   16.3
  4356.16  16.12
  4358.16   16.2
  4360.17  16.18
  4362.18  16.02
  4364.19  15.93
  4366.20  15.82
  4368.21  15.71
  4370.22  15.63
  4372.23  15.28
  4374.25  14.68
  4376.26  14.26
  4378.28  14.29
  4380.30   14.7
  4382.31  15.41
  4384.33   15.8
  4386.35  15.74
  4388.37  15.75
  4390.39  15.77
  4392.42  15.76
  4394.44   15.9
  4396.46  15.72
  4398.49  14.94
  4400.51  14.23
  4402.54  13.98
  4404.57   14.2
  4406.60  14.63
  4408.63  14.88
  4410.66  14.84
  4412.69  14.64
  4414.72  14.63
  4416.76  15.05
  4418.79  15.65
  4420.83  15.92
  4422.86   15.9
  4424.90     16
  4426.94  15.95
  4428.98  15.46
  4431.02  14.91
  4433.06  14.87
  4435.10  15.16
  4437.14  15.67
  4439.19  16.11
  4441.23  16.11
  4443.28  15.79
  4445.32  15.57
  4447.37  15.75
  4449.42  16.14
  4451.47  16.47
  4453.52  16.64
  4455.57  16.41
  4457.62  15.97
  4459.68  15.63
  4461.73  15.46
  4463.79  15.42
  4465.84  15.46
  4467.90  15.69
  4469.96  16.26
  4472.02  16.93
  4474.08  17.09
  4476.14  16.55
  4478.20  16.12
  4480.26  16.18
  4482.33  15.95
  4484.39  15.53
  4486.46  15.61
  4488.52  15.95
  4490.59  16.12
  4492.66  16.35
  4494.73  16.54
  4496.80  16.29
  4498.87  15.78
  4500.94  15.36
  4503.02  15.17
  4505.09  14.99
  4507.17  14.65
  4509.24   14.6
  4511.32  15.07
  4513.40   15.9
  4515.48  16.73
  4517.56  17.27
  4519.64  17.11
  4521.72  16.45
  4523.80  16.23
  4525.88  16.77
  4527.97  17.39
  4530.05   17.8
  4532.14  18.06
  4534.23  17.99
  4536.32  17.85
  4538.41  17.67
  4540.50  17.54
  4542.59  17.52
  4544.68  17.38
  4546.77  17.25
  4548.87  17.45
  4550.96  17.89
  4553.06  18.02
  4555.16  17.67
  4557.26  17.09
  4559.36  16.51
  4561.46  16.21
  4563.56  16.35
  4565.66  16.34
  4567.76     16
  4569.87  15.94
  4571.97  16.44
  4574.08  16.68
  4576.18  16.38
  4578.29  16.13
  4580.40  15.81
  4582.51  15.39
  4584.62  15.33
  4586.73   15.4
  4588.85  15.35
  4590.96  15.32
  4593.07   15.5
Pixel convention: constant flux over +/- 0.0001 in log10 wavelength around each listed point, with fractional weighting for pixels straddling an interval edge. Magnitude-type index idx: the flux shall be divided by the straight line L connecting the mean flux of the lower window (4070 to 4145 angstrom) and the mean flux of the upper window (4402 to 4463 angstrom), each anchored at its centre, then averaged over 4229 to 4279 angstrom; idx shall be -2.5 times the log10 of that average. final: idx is -0.241 mag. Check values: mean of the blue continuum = 18.4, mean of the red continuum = 15.5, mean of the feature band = 21.3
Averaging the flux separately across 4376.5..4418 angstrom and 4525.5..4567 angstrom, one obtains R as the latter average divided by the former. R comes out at 1.15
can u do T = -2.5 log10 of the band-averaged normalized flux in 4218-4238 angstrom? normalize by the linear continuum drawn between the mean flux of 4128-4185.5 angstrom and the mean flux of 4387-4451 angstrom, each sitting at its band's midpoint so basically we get -0.22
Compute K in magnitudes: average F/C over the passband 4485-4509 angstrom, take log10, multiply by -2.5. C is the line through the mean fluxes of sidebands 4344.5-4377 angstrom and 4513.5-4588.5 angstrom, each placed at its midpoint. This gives 0.07 mag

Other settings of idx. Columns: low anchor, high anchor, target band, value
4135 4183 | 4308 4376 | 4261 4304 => -0.06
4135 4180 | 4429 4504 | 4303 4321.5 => -0.16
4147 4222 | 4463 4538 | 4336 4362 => -0.02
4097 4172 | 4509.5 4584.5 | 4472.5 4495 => 0.05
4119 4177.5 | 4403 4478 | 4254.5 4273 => -0.23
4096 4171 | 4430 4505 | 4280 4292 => -0.06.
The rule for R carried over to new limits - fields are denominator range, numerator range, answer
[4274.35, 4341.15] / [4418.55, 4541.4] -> 0.87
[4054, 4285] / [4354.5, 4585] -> 0.83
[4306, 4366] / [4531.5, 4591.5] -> 0.92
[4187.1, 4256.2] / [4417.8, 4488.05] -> 0.78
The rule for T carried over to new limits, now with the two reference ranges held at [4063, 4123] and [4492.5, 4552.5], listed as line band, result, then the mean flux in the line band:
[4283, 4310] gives -0.03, 18.5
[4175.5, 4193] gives 0.05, 17.7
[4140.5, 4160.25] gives 0.10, 17.1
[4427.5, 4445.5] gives 0.11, 15.5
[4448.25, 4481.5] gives 0.06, 16.1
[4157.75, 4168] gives 0.09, 17.3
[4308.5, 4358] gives -0.04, 18.4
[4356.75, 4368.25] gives 0.10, 16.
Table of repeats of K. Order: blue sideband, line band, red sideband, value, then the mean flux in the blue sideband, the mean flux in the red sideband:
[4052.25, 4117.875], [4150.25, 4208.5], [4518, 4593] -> 0.10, 20.1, 16.7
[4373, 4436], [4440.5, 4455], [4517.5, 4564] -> -0.02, 15.1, 17.3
